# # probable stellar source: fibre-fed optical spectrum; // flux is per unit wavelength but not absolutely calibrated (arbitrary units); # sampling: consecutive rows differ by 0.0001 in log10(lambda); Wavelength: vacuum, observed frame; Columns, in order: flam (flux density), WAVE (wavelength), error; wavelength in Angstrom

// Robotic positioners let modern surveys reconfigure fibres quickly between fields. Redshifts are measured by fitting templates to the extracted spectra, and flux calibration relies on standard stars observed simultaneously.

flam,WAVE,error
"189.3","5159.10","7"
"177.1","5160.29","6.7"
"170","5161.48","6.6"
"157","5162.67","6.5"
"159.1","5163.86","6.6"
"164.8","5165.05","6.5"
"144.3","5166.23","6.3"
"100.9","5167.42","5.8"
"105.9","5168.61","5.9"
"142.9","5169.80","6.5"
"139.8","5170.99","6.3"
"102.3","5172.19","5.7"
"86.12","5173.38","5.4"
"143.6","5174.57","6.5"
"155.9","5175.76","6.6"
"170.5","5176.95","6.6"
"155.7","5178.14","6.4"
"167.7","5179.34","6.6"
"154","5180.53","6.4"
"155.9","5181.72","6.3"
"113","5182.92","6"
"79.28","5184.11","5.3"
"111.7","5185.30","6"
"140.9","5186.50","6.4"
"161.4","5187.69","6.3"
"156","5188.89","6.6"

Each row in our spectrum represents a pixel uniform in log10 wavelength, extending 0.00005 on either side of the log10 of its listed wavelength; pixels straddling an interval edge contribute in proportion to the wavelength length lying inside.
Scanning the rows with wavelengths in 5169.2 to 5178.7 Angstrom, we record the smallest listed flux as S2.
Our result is 86.12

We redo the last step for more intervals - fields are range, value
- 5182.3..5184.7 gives 79.28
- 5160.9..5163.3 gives 157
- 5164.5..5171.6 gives 100.9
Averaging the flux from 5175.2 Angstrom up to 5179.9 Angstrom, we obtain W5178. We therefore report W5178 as 162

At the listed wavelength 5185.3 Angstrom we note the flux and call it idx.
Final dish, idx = 111.7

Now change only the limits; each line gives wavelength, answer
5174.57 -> 143.6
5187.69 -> 161.4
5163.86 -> 159.1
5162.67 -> 157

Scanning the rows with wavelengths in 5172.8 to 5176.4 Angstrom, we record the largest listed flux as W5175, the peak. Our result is 155.9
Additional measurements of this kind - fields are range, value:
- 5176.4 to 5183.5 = 170.5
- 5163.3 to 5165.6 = 164.8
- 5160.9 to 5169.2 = 170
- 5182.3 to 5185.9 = 113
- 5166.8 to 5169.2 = 105.9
